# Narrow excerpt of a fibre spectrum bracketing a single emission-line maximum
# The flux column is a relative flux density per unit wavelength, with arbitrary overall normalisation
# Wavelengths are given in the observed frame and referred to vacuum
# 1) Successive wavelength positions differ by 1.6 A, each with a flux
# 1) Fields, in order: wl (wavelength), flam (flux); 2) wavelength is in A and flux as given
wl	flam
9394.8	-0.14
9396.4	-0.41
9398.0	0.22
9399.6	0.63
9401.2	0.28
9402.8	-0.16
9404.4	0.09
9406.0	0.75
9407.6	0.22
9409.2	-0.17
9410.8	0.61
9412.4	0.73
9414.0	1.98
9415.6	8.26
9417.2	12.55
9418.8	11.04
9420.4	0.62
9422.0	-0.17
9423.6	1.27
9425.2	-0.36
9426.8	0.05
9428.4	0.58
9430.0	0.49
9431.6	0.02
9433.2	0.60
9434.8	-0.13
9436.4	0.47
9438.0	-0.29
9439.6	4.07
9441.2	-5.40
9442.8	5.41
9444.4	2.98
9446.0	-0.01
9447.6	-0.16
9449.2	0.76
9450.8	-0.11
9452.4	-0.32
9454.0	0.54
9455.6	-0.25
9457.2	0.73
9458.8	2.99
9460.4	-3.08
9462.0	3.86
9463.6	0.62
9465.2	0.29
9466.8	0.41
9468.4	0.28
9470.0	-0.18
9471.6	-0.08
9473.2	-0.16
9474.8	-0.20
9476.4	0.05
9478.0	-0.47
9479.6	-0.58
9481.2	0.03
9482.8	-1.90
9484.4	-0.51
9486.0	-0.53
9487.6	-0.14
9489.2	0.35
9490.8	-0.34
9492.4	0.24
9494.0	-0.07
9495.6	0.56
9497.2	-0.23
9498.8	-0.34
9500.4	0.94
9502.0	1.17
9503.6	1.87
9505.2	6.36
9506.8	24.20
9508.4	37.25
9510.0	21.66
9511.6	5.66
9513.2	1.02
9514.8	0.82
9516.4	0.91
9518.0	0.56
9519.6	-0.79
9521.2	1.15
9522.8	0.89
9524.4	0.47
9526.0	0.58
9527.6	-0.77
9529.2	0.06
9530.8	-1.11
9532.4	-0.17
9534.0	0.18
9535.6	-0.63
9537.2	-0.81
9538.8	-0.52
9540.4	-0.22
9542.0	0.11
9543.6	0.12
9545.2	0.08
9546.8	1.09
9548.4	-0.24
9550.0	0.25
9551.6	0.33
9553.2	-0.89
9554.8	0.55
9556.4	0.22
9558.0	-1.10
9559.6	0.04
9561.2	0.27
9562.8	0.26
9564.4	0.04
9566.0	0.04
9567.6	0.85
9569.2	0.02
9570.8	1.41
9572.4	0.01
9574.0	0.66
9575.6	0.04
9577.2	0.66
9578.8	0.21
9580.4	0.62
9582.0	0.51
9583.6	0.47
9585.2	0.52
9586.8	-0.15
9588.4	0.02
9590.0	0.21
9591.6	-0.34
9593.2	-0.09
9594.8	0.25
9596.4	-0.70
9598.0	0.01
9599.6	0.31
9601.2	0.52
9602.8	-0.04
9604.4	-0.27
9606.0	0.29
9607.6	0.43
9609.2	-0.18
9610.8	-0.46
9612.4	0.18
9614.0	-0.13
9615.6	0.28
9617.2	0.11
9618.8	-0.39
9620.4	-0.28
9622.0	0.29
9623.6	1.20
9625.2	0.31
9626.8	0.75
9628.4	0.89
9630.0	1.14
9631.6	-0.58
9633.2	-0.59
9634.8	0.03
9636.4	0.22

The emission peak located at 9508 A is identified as [O III] 5007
